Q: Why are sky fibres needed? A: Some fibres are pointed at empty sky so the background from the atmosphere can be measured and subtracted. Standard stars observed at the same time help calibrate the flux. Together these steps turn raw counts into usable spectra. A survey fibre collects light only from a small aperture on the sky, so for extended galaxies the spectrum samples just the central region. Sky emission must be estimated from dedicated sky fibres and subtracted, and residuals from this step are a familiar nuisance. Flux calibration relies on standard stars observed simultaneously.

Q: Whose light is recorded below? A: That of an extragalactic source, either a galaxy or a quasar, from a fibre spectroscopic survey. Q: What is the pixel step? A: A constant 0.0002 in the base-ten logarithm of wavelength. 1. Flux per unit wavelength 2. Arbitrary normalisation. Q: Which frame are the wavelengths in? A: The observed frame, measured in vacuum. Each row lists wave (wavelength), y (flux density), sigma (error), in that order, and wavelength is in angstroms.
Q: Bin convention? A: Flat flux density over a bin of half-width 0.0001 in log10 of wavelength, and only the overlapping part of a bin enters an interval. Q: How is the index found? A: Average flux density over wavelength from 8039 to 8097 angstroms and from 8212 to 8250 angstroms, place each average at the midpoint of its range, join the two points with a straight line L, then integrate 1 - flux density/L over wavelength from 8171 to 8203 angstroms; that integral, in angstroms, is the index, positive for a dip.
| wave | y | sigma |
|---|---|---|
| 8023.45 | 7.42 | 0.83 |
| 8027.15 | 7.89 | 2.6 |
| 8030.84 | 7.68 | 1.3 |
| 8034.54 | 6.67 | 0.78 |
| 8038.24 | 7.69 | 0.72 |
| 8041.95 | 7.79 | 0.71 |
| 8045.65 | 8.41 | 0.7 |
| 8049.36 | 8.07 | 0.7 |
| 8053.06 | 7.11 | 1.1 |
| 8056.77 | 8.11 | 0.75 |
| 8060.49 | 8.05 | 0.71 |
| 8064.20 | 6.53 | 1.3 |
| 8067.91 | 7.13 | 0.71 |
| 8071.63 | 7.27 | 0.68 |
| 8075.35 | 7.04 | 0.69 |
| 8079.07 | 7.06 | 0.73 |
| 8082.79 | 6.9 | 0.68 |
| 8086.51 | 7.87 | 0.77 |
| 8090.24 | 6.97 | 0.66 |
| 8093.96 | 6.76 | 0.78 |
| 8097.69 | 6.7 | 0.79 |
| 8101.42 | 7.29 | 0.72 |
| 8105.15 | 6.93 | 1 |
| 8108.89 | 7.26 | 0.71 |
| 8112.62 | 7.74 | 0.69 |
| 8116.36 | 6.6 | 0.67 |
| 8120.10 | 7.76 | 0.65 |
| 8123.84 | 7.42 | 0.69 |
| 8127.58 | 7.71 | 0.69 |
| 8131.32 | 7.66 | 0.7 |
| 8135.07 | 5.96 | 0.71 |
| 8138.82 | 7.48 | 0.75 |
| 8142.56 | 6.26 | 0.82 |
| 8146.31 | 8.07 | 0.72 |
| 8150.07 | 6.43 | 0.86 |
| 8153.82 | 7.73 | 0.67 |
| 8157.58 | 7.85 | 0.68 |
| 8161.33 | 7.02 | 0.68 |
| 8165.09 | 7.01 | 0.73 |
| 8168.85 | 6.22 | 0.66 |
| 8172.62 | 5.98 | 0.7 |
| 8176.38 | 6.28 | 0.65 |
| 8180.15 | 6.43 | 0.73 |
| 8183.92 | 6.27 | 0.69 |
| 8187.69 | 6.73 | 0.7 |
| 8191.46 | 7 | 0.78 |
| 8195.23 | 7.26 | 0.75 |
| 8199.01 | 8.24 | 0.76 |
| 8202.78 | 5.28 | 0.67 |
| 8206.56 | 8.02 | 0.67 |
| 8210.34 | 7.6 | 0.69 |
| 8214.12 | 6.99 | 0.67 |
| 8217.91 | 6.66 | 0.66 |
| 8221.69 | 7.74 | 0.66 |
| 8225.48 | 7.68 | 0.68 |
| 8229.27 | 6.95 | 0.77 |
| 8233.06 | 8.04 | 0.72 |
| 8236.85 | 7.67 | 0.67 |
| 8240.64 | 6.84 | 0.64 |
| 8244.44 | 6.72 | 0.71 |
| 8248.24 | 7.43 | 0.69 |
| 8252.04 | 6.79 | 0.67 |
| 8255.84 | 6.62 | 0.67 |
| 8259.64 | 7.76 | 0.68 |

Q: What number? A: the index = 2.7 angstroms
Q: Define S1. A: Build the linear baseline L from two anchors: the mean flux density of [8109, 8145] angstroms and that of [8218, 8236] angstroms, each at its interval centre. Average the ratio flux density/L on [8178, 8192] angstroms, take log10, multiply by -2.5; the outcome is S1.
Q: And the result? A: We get 0.13 mag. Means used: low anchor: 7.2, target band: 6.56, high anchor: 7.51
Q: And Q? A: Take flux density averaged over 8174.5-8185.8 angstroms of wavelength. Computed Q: 6.32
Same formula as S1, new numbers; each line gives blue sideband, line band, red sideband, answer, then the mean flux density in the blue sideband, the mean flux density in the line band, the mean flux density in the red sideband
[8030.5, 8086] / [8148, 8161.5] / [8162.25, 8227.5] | -0.04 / 7.44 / 7.3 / 6.91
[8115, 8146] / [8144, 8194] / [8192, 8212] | 0.06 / 7.16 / 6.85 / 7.26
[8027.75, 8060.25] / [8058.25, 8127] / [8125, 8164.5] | 0.04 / 7.72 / 7.2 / 7.22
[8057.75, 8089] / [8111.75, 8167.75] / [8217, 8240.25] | 0.02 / 7.25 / 7.22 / 7.45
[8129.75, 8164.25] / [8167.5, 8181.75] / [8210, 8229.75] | 0.16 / 7.15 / 6.22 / 7.27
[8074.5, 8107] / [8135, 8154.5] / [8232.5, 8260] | 0.01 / 7.06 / 7.04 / 7.17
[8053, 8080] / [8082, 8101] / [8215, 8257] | 0.03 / 7.3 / 7.07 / 7.2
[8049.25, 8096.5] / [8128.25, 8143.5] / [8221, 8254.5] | 0.05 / 7.26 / 6.95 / 7.29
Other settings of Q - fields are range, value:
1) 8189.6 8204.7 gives 6.95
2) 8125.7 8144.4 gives 7.02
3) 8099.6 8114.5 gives 7.3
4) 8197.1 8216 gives 7.23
